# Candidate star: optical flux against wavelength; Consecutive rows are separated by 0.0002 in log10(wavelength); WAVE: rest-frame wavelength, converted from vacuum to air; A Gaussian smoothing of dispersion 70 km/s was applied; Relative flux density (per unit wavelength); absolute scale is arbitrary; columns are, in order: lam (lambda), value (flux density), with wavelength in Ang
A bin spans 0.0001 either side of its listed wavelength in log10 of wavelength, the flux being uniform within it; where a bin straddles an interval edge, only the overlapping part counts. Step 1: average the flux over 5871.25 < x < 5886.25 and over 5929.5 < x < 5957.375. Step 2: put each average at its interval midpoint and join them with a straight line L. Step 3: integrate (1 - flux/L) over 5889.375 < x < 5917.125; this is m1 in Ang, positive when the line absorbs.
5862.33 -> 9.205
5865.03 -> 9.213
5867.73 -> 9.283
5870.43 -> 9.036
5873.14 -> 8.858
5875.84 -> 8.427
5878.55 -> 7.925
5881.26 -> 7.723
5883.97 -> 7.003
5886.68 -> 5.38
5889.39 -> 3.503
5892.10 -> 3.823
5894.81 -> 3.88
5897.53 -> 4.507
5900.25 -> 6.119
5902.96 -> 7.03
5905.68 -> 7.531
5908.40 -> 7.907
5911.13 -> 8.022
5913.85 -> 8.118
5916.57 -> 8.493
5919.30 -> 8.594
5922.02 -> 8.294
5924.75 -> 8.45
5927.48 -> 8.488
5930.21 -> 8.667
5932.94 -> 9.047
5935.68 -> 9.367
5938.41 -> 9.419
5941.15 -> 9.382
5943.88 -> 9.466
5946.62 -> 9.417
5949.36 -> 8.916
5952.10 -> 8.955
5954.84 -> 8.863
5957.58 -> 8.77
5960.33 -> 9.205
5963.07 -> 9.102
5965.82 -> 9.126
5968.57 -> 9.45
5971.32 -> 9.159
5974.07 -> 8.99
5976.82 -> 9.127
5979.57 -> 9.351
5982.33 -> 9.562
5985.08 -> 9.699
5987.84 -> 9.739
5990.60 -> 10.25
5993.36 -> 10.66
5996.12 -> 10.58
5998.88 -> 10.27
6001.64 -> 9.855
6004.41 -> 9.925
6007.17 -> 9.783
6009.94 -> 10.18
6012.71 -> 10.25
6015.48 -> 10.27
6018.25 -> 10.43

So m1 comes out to 6.8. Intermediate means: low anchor 7.86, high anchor 9.15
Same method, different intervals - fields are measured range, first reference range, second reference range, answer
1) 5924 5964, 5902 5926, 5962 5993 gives -1.50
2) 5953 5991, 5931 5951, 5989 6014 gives 1.78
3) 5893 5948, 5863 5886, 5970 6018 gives 6.12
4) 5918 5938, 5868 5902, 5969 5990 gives -2.40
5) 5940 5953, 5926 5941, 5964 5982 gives -0.21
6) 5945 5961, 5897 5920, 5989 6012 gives -0.47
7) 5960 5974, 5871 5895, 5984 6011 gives -0.09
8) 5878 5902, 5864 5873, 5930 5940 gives 9.61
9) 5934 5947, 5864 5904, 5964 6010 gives -1.57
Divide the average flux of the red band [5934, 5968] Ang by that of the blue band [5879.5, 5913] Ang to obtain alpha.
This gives 1.51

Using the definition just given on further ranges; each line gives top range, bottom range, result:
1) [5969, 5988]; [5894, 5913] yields 1.43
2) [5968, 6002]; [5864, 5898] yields 1.42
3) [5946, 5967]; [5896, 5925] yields 1.20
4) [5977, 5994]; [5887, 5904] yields 2.04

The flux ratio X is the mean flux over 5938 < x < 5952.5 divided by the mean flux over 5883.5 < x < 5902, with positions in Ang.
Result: 1.92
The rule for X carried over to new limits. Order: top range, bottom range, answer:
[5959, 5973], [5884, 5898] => 2.06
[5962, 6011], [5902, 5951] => 1.13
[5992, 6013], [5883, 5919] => 1.61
